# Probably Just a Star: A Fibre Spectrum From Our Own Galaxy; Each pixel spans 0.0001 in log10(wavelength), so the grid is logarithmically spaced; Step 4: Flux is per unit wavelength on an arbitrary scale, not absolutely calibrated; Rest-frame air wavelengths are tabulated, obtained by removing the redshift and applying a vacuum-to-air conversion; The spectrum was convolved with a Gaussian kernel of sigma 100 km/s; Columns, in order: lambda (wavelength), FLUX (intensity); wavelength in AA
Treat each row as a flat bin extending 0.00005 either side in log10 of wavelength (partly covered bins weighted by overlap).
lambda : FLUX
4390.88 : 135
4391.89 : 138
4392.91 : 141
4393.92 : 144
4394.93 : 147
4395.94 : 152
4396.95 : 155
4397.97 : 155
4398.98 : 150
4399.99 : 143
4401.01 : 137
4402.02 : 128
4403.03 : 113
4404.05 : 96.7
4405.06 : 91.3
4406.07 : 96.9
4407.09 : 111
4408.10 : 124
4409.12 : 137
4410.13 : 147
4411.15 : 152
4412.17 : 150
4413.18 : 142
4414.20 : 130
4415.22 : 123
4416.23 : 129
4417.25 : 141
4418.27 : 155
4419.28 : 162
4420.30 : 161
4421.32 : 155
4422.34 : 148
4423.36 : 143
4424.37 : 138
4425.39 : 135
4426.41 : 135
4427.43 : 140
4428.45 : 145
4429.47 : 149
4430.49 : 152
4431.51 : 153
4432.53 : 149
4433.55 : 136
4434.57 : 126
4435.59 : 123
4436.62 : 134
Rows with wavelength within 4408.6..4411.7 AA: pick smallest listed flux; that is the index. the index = 137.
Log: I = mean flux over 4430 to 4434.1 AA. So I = 147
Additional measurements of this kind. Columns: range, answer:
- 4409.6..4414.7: 144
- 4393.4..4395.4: 146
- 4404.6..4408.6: 106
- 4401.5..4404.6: 113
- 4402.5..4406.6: 99.7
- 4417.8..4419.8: 159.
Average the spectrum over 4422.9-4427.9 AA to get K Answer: 138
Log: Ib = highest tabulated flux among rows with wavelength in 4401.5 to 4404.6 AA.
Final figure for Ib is 128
